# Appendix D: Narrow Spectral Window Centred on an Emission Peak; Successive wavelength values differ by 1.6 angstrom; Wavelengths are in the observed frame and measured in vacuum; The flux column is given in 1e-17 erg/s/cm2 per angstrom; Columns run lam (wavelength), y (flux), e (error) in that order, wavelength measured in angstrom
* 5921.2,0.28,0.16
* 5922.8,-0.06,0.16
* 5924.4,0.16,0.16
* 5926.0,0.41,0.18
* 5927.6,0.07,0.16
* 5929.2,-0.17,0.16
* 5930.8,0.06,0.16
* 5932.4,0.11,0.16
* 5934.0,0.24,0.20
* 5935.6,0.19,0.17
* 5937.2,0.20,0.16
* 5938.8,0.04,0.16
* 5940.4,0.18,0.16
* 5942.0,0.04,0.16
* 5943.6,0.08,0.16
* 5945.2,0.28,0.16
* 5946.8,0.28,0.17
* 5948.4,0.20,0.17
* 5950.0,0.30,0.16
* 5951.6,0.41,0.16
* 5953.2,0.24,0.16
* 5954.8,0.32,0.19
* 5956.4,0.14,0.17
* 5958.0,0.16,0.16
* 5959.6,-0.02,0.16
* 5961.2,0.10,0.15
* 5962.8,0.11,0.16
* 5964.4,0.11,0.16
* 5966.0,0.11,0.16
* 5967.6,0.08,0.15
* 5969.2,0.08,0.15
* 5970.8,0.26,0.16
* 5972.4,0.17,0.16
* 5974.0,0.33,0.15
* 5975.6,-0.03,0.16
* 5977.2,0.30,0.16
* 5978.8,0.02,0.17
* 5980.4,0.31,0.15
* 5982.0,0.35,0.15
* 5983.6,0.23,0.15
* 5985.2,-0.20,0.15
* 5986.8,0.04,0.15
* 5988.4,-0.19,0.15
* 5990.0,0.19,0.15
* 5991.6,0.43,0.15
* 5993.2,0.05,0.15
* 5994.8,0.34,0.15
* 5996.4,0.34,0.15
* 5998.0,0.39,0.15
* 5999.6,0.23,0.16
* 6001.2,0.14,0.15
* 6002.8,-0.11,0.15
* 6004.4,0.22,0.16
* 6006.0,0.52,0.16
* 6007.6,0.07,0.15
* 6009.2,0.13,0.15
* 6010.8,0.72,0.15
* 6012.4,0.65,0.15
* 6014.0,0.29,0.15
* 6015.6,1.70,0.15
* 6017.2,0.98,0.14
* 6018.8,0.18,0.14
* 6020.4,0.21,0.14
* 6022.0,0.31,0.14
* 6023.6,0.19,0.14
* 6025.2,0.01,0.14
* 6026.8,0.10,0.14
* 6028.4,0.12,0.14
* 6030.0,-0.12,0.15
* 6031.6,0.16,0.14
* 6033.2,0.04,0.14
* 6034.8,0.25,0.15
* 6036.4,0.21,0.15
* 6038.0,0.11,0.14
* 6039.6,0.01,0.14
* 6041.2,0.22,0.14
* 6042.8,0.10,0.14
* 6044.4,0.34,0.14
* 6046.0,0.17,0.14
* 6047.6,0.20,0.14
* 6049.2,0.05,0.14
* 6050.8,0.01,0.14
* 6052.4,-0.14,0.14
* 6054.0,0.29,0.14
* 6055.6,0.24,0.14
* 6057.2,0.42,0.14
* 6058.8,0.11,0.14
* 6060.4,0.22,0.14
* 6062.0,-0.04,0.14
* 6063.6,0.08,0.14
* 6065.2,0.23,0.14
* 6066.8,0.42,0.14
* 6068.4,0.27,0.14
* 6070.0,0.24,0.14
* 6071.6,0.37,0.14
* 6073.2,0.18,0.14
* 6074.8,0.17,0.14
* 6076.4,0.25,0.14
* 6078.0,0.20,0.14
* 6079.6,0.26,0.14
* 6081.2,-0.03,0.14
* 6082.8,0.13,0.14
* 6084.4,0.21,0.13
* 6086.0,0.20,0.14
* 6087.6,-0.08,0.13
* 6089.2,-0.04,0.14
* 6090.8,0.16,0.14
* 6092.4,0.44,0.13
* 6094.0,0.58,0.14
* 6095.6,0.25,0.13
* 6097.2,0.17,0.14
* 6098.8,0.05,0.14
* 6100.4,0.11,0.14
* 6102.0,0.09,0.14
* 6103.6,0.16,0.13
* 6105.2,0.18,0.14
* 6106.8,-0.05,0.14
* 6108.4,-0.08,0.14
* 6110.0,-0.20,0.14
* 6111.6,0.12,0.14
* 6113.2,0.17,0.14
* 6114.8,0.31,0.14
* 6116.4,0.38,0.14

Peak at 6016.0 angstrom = [O II] 3727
